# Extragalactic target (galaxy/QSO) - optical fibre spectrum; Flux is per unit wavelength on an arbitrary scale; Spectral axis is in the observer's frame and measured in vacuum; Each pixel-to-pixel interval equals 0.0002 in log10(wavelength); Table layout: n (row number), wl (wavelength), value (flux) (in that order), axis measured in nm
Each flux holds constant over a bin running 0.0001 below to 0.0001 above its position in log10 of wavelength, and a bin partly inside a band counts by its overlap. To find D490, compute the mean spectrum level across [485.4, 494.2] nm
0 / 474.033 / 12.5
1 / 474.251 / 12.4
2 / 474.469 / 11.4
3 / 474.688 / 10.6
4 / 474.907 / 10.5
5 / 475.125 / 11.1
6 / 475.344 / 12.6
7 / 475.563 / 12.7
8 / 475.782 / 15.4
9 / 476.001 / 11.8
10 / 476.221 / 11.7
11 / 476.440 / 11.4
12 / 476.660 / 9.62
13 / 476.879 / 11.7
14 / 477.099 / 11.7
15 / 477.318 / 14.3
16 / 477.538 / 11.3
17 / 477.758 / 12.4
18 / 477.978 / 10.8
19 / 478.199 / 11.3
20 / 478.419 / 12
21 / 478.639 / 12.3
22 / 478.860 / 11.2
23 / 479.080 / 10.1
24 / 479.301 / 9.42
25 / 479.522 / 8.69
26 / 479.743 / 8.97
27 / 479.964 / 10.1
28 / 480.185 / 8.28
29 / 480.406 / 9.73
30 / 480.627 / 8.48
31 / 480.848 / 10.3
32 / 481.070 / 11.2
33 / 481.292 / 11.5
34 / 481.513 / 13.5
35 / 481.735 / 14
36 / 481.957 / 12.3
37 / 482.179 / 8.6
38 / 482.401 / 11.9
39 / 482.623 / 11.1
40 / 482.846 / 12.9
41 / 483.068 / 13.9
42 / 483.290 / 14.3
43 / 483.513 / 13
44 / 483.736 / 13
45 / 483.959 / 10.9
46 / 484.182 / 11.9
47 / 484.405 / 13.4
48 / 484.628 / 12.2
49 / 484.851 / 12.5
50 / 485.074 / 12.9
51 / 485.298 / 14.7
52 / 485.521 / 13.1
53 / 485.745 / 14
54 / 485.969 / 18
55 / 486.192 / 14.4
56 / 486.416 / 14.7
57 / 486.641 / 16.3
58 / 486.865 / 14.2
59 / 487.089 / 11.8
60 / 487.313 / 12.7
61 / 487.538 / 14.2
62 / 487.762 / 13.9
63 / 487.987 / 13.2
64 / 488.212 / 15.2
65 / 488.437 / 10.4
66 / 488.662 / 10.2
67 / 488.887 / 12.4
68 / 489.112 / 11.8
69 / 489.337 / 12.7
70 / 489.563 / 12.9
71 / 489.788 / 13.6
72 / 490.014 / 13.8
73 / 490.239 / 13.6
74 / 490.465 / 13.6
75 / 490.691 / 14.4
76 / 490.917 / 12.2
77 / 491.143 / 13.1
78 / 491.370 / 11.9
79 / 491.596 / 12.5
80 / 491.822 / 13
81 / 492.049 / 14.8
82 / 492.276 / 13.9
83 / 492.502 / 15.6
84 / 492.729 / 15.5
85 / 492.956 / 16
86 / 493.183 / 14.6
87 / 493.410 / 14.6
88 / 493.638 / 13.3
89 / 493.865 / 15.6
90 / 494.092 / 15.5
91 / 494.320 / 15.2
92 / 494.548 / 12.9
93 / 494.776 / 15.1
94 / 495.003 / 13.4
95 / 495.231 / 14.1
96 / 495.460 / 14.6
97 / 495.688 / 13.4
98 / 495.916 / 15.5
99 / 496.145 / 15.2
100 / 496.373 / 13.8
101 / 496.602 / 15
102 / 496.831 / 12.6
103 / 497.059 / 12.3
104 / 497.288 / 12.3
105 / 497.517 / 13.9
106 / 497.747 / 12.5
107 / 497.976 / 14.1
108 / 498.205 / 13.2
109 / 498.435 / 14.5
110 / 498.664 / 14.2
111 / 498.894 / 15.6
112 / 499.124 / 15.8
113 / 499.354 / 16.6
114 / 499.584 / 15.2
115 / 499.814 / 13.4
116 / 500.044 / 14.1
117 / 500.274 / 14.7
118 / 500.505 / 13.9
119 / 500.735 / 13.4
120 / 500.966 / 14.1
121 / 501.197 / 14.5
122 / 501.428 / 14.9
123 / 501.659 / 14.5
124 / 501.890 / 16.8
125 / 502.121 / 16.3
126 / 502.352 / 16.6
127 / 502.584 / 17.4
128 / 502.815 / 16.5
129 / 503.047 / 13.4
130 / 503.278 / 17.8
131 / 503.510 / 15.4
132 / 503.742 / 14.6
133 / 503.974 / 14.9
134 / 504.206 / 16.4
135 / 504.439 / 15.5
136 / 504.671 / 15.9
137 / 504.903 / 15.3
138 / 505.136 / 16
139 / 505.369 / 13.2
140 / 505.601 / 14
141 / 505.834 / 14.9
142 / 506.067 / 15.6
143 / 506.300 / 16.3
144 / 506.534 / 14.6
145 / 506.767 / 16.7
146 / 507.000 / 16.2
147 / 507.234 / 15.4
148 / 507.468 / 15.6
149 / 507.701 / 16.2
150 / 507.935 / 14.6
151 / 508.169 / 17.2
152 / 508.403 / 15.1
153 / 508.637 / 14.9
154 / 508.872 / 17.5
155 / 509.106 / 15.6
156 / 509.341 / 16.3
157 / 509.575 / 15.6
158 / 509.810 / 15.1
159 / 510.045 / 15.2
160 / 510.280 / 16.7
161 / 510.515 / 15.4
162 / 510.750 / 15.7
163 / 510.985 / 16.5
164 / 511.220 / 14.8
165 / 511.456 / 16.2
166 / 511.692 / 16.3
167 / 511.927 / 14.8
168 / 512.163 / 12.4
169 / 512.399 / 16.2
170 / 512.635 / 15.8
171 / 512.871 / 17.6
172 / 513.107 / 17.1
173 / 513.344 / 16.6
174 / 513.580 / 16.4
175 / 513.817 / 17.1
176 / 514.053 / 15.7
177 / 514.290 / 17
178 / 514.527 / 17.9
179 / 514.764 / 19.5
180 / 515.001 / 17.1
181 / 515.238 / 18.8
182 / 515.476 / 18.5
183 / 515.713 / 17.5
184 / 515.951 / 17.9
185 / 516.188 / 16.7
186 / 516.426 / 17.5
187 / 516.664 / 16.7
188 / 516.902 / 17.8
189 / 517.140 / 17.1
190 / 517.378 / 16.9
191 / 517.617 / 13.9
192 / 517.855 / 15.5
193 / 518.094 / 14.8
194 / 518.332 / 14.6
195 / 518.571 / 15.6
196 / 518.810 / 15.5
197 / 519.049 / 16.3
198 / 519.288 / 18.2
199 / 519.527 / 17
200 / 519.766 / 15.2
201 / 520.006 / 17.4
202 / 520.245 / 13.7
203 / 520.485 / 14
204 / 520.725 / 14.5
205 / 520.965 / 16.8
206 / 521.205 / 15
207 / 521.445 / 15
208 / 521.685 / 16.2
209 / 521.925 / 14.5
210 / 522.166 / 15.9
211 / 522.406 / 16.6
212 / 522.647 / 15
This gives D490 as 13.8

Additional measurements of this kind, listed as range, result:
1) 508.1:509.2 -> 16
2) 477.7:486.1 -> 11.8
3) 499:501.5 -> 14.6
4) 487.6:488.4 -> 13.8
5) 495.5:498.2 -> 13.7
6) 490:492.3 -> 13.3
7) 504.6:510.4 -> 15.6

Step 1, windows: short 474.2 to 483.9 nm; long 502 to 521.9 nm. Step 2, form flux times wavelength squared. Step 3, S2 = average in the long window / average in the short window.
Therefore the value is 1.59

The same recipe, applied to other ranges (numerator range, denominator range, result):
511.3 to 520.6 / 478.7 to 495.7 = 1.42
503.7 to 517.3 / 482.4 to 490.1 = 1.35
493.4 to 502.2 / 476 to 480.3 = 1.43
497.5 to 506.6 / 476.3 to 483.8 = 1.45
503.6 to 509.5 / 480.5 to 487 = 1.32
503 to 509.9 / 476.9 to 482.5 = 1.58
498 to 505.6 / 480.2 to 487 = 1.28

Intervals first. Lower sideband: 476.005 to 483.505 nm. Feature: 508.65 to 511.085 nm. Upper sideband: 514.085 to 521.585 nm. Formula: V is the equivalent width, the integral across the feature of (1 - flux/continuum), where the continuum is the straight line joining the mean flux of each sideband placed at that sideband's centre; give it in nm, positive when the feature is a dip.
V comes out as -0.09 nm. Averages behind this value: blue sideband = 11.3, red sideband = 16.4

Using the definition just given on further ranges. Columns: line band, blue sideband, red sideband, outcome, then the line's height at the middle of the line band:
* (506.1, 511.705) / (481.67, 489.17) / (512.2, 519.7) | 0.029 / 15.9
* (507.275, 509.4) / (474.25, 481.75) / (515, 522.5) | -0.134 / 14.9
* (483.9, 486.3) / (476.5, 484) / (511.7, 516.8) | -0.274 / 12.1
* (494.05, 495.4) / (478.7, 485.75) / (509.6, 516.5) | -0.071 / 13.6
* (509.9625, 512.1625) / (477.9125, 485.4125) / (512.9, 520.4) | 0.041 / 15.9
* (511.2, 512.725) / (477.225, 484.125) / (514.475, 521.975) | 0.029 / 15.5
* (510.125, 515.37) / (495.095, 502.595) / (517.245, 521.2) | -0.408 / 15.2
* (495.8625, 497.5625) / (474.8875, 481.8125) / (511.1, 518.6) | 0.016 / 13.9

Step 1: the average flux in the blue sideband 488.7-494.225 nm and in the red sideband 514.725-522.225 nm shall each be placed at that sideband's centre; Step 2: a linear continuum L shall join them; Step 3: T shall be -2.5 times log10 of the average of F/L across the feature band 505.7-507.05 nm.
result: -0.04 mag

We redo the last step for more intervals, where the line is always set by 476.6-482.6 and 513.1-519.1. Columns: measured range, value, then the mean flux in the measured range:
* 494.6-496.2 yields -0.07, 14.4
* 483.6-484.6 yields -0.06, 12.3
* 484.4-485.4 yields -0.11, 13.1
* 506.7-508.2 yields -0.04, 15.9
